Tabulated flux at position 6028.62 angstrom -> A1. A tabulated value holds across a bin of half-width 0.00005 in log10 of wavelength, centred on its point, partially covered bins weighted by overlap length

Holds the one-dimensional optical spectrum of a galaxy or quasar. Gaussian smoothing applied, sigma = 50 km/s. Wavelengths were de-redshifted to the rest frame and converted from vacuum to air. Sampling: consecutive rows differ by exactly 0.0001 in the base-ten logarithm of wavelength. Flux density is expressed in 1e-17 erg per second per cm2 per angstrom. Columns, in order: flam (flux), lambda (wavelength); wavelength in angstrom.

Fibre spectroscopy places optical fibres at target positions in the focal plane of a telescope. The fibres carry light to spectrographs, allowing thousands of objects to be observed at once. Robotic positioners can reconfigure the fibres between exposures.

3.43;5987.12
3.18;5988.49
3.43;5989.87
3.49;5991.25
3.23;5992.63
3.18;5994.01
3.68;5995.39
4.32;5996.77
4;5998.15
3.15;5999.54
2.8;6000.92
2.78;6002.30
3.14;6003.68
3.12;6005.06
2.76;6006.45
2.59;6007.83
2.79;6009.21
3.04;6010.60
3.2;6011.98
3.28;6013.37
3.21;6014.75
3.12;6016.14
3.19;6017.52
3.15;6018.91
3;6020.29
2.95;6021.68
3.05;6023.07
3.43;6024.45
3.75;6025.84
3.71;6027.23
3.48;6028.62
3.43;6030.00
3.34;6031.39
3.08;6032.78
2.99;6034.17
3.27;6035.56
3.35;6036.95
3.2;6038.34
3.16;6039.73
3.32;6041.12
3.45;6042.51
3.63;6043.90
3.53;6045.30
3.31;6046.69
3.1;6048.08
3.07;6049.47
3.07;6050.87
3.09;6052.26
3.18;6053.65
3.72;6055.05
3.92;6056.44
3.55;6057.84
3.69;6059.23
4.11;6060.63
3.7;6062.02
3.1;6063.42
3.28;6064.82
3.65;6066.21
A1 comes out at 3.48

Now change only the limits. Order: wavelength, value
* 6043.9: 3.63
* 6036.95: 3.35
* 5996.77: 4.32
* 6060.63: 4.11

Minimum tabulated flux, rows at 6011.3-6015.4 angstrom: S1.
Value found 3.2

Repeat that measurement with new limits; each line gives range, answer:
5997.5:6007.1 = 2.76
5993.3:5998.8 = 3.18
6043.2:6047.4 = 3.31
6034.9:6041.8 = 3.16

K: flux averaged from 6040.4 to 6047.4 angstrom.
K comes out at 3.45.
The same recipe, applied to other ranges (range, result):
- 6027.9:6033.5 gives 3.33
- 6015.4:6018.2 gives 3.16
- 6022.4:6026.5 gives 3.41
